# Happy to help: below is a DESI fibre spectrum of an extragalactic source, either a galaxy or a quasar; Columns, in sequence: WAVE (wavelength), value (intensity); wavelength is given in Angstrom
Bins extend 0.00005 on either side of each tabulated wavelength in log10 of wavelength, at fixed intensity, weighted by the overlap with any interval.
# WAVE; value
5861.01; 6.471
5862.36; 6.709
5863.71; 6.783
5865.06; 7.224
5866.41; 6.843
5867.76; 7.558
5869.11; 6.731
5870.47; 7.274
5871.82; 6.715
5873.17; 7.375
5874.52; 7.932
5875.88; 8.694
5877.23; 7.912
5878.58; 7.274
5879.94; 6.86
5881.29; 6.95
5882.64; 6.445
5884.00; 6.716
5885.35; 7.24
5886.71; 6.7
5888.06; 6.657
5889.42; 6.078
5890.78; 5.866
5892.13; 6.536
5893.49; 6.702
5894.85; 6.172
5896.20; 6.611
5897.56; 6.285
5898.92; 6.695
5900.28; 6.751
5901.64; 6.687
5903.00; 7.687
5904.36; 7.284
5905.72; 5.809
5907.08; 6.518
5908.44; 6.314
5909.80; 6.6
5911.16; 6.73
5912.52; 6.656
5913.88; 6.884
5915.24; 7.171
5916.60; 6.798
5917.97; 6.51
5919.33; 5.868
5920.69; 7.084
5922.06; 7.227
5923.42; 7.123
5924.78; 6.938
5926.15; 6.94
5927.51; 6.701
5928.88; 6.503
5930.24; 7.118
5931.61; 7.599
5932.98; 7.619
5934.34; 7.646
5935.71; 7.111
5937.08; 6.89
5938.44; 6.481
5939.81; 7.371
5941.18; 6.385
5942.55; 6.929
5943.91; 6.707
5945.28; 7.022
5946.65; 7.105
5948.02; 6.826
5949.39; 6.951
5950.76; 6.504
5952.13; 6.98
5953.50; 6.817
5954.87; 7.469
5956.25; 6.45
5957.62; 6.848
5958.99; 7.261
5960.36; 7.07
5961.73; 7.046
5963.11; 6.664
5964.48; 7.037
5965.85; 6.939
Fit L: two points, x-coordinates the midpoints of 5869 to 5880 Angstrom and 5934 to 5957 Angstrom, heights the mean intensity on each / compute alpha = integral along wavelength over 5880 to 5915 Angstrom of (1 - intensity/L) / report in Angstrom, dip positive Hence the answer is 3.16 Angstrom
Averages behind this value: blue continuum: 7.48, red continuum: 6.91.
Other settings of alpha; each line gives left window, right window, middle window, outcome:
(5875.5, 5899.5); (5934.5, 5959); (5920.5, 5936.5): -0.6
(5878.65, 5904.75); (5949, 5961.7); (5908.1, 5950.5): -0.4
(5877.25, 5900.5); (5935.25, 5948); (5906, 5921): 0.3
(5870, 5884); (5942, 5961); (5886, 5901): 1.6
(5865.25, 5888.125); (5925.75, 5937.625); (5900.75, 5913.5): 0.8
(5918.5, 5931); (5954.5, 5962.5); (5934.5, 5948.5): 0.0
